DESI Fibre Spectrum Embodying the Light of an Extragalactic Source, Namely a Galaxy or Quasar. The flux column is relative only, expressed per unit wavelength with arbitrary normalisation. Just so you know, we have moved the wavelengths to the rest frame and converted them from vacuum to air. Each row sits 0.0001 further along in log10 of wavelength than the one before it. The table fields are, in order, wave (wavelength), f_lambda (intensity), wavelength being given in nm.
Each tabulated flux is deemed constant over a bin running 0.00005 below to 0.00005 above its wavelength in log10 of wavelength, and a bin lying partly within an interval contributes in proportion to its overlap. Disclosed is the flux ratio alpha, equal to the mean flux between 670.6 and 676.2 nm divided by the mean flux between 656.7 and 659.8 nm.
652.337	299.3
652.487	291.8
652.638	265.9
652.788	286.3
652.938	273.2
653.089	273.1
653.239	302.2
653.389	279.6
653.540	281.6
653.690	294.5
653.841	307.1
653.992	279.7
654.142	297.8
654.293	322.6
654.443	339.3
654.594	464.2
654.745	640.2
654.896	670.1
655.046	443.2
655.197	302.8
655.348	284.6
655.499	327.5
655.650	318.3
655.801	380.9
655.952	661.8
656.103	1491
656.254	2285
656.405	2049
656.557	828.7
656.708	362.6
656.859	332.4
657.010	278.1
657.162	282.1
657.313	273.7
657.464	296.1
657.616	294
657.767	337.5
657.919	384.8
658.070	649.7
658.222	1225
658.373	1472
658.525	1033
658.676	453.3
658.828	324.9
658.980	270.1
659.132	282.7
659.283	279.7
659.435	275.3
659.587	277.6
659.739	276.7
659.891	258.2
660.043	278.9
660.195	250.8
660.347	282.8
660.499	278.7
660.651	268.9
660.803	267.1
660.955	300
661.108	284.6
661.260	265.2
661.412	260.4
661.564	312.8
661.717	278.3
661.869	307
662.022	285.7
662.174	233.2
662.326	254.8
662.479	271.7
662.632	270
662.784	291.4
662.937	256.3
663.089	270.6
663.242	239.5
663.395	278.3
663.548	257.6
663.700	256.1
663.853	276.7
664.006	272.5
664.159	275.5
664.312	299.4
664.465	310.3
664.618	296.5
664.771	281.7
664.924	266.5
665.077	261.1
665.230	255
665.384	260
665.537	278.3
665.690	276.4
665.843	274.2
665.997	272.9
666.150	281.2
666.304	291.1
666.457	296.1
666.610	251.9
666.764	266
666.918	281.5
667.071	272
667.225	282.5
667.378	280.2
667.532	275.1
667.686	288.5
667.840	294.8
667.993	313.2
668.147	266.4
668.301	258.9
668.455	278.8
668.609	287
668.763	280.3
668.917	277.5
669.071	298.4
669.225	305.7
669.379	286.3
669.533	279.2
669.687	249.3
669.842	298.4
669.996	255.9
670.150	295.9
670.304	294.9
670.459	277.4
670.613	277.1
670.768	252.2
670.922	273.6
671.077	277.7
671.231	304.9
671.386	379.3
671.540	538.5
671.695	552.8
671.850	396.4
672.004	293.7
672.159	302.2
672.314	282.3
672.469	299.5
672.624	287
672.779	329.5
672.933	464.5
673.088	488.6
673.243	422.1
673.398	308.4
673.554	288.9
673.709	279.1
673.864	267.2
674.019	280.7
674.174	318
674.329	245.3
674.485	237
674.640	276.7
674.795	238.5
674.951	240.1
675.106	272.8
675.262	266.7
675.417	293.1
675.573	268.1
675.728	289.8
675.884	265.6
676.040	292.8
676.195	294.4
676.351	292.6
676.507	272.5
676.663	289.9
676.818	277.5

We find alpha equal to 0.68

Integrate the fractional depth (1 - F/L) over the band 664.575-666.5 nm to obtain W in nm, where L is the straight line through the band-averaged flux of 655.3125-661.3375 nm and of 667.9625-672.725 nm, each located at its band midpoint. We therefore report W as 0.58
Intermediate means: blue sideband 527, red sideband 307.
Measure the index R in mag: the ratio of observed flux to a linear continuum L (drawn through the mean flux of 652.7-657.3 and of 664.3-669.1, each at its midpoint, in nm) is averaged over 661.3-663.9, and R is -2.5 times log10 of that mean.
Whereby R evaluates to 0.328 mag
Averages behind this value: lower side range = 527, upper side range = 279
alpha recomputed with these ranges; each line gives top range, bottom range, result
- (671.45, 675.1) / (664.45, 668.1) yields 1.19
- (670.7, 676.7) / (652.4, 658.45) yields 0.59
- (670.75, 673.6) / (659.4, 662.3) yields 1.30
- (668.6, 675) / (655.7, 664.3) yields 0.70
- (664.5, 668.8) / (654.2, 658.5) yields 0.43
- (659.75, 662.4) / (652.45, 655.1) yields 0.78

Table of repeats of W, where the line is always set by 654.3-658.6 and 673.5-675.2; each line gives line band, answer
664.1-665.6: 0.63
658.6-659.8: 0.59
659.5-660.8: 0.69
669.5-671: 0.35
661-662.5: 0.74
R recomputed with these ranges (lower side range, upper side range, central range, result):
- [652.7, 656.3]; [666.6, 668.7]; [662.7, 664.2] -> 0.27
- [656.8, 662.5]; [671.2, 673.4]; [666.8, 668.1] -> 0.31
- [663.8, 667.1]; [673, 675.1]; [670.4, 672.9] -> -0.15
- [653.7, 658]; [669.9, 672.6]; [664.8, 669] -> 0.37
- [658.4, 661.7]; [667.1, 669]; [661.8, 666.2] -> 0.14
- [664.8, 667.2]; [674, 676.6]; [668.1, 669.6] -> -0.04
